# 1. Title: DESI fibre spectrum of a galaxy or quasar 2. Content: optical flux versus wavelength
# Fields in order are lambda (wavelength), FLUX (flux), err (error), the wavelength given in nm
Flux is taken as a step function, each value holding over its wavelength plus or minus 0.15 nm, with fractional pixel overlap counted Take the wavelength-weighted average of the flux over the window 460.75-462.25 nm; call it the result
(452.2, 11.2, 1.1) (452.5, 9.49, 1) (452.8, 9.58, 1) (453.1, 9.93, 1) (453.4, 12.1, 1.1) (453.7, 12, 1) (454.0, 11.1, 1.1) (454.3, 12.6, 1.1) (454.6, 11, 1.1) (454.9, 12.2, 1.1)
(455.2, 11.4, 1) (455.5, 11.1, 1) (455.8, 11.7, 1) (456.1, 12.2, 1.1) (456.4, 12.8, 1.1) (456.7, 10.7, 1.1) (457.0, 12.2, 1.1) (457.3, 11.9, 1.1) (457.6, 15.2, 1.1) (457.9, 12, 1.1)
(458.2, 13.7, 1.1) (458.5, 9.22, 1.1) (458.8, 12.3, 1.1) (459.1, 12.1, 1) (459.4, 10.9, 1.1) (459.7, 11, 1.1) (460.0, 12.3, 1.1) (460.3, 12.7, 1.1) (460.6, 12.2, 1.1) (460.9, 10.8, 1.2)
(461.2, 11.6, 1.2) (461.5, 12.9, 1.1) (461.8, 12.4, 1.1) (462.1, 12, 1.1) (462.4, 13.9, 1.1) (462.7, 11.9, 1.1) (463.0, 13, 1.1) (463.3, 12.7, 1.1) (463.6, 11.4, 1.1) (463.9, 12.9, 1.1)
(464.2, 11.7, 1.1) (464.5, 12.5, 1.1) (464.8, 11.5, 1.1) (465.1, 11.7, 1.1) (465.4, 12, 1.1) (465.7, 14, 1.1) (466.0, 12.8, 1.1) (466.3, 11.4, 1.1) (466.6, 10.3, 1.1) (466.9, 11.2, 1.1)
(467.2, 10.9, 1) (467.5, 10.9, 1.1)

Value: 11.9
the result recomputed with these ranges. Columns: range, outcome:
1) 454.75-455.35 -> 11.8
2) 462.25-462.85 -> 12.9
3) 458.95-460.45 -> 11.8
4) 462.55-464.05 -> 12.4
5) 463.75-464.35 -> 12.3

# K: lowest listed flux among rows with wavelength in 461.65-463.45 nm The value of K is 11.9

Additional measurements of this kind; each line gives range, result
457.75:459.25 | 9.22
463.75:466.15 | 11.5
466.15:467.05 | 10.3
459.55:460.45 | 11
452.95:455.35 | 9.93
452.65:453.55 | 9.58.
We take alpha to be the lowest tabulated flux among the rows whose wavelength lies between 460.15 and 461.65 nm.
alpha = 10.8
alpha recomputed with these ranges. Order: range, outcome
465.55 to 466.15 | 12.8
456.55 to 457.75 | 10.7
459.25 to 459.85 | 10.9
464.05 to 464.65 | 11.7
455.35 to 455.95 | 11.1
